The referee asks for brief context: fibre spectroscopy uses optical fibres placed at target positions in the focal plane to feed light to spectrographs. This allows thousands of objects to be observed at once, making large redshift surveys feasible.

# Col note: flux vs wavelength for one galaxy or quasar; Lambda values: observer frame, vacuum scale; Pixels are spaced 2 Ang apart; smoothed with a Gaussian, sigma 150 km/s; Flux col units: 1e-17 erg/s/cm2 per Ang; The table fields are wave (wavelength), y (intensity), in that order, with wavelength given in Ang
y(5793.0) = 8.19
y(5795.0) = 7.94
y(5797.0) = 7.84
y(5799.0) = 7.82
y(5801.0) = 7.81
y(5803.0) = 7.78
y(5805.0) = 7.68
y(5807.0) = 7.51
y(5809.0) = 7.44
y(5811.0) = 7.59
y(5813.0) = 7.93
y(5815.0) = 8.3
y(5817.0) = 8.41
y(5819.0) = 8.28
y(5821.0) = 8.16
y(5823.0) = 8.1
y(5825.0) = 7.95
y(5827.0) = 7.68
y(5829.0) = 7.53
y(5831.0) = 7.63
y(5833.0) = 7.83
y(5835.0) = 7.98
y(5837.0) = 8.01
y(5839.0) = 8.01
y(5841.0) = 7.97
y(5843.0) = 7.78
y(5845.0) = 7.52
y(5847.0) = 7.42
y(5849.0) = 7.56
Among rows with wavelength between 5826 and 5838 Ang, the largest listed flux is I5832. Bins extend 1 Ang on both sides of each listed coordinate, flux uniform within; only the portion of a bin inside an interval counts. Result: 8.01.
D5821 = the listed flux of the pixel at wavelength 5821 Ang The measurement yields 8.16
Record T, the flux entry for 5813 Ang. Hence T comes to 7.93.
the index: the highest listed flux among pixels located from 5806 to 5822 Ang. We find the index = 8.41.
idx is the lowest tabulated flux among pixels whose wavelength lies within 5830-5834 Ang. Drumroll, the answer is 7.63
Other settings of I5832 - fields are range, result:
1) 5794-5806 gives 7.94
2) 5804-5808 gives 7.68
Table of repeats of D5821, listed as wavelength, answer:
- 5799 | 7.82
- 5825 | 7.95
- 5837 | 8.01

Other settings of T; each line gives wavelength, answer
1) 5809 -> 7.44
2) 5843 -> 7.78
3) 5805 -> 7.68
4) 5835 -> 7.98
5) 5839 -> 8.01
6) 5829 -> 7.53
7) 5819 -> 8.28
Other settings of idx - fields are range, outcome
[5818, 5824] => 8.1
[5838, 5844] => 7.78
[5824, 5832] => 7.53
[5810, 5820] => 7.59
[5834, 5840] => 7.98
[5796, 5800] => 7.82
